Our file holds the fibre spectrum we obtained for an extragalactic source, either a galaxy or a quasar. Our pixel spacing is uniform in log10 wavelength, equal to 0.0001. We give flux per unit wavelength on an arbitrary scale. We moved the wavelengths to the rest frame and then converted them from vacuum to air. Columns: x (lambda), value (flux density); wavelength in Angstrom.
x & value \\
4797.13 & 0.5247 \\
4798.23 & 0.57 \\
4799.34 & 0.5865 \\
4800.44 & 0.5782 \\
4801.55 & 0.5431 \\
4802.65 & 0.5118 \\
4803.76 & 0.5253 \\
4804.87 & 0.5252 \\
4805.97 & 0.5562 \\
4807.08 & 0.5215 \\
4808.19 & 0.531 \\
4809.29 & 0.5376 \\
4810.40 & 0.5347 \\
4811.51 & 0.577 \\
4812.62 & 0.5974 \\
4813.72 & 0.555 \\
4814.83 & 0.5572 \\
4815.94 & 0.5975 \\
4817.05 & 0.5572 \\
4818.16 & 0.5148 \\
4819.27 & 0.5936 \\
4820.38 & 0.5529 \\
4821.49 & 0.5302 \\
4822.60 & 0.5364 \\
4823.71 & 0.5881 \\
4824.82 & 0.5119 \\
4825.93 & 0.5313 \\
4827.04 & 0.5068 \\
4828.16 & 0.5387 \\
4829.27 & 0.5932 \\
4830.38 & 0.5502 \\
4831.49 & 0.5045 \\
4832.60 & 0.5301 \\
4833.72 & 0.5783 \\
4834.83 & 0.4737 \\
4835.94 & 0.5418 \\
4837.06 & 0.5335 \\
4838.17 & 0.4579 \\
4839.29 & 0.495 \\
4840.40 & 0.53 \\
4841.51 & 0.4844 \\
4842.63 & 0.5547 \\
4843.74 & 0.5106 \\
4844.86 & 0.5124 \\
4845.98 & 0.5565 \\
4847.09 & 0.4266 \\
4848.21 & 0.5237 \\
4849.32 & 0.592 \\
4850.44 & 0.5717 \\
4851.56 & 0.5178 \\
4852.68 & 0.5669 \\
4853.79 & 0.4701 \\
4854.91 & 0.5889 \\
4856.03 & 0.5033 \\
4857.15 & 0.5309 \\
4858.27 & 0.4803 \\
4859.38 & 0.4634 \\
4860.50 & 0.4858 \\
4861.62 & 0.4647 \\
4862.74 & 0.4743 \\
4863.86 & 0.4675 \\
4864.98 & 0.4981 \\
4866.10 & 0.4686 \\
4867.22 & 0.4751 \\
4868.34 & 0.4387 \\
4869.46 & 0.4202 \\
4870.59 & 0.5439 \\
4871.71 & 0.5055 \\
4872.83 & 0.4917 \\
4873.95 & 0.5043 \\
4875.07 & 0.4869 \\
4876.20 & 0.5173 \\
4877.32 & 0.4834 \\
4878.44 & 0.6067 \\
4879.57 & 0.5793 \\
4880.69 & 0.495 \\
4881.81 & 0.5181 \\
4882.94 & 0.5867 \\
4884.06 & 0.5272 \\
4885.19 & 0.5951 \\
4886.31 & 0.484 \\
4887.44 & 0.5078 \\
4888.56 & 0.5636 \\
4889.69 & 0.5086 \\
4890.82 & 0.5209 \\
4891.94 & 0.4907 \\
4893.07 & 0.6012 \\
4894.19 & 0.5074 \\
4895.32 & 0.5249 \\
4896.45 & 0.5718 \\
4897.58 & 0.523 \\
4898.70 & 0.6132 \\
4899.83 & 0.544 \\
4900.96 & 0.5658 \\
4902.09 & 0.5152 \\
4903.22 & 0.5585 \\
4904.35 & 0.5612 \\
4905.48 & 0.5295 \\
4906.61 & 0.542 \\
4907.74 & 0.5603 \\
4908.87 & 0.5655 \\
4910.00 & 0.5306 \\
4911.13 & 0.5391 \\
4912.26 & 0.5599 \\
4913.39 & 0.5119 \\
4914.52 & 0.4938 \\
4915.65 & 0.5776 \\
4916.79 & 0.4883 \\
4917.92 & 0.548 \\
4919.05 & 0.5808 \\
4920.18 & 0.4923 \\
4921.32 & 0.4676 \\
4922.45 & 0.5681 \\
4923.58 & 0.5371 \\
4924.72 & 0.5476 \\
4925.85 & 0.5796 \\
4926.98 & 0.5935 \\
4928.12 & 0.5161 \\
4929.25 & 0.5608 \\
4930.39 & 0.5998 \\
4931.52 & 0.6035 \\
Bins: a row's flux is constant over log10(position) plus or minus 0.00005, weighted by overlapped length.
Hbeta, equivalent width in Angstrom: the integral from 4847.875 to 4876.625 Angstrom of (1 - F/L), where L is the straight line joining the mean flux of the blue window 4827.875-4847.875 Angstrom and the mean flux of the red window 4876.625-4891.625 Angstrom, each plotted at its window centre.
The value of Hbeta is 1.46 Angstrom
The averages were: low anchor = 0.521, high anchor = 0.536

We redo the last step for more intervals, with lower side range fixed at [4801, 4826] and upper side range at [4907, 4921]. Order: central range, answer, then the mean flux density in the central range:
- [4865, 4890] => 1.23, 0.514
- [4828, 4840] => 0.41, 0.527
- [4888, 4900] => -0.09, 0.543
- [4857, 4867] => 1.16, 0.48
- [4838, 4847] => 0.56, 0.511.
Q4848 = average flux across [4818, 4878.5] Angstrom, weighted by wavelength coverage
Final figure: 0.515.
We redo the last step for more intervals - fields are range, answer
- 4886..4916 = 0.54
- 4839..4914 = 0.523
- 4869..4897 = 0.526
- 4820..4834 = 0.542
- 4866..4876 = 0.483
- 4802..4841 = 0.539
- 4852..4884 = 0.505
